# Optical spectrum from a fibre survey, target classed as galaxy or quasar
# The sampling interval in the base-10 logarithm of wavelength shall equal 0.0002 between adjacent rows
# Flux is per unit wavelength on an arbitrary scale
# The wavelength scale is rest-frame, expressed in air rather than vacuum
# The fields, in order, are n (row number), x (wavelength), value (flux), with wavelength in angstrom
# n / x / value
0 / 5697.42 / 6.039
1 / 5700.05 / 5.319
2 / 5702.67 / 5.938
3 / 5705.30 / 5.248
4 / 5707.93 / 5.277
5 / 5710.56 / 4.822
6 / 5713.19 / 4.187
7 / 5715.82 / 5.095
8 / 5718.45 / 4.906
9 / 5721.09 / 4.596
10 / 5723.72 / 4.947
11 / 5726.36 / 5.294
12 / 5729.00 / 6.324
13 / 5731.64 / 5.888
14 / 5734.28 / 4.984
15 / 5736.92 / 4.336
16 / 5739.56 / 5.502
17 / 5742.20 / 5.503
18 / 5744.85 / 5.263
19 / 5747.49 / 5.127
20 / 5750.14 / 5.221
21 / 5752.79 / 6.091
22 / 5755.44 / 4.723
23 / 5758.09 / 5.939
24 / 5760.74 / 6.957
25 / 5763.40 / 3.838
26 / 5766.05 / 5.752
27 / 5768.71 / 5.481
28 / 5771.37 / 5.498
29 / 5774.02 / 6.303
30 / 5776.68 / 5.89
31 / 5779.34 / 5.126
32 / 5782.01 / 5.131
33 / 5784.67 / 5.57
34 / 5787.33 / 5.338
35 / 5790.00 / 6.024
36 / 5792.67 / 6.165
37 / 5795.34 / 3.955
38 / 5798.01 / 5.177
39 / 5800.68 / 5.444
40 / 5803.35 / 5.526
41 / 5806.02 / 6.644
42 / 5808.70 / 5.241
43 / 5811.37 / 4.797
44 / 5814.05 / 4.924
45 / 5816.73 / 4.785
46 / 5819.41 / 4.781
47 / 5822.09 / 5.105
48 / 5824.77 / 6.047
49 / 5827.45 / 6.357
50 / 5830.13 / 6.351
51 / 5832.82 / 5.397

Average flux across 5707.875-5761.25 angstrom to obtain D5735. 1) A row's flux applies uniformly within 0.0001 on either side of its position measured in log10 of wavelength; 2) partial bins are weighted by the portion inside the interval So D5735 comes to 5.26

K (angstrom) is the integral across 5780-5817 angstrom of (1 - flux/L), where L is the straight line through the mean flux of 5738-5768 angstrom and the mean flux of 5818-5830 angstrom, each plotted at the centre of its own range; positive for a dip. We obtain 1.5 angstrom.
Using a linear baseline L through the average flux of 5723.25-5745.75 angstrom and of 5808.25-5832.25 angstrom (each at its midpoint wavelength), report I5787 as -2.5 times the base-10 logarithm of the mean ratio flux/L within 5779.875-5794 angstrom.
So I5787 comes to -0.05 mag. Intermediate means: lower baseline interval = 5.35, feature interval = 5.61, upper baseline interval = 5.38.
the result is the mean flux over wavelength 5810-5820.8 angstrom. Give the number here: 4.82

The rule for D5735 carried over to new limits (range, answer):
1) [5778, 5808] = 5.46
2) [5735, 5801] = 5.41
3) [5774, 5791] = 5.56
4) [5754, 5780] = 5.56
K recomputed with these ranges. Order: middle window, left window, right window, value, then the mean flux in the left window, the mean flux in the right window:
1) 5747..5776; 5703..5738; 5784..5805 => -1.6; 5.1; 5.41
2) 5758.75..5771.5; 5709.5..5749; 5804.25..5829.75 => -0.7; 5.12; 5.45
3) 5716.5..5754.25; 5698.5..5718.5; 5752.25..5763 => 1.2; 5.12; 5.73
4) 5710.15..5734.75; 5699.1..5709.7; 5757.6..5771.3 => 1.6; 5.42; 5.56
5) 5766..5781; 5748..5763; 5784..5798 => -0.4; 5.63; 5.38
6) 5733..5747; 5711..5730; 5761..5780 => 0.2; 5.02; 5.51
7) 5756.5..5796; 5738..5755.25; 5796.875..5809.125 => -0.2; 5.39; 5.64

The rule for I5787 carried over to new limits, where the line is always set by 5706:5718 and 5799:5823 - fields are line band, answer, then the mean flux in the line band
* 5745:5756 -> -0.065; 5.33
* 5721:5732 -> -0.111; 5.46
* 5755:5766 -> -0.084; 5.46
